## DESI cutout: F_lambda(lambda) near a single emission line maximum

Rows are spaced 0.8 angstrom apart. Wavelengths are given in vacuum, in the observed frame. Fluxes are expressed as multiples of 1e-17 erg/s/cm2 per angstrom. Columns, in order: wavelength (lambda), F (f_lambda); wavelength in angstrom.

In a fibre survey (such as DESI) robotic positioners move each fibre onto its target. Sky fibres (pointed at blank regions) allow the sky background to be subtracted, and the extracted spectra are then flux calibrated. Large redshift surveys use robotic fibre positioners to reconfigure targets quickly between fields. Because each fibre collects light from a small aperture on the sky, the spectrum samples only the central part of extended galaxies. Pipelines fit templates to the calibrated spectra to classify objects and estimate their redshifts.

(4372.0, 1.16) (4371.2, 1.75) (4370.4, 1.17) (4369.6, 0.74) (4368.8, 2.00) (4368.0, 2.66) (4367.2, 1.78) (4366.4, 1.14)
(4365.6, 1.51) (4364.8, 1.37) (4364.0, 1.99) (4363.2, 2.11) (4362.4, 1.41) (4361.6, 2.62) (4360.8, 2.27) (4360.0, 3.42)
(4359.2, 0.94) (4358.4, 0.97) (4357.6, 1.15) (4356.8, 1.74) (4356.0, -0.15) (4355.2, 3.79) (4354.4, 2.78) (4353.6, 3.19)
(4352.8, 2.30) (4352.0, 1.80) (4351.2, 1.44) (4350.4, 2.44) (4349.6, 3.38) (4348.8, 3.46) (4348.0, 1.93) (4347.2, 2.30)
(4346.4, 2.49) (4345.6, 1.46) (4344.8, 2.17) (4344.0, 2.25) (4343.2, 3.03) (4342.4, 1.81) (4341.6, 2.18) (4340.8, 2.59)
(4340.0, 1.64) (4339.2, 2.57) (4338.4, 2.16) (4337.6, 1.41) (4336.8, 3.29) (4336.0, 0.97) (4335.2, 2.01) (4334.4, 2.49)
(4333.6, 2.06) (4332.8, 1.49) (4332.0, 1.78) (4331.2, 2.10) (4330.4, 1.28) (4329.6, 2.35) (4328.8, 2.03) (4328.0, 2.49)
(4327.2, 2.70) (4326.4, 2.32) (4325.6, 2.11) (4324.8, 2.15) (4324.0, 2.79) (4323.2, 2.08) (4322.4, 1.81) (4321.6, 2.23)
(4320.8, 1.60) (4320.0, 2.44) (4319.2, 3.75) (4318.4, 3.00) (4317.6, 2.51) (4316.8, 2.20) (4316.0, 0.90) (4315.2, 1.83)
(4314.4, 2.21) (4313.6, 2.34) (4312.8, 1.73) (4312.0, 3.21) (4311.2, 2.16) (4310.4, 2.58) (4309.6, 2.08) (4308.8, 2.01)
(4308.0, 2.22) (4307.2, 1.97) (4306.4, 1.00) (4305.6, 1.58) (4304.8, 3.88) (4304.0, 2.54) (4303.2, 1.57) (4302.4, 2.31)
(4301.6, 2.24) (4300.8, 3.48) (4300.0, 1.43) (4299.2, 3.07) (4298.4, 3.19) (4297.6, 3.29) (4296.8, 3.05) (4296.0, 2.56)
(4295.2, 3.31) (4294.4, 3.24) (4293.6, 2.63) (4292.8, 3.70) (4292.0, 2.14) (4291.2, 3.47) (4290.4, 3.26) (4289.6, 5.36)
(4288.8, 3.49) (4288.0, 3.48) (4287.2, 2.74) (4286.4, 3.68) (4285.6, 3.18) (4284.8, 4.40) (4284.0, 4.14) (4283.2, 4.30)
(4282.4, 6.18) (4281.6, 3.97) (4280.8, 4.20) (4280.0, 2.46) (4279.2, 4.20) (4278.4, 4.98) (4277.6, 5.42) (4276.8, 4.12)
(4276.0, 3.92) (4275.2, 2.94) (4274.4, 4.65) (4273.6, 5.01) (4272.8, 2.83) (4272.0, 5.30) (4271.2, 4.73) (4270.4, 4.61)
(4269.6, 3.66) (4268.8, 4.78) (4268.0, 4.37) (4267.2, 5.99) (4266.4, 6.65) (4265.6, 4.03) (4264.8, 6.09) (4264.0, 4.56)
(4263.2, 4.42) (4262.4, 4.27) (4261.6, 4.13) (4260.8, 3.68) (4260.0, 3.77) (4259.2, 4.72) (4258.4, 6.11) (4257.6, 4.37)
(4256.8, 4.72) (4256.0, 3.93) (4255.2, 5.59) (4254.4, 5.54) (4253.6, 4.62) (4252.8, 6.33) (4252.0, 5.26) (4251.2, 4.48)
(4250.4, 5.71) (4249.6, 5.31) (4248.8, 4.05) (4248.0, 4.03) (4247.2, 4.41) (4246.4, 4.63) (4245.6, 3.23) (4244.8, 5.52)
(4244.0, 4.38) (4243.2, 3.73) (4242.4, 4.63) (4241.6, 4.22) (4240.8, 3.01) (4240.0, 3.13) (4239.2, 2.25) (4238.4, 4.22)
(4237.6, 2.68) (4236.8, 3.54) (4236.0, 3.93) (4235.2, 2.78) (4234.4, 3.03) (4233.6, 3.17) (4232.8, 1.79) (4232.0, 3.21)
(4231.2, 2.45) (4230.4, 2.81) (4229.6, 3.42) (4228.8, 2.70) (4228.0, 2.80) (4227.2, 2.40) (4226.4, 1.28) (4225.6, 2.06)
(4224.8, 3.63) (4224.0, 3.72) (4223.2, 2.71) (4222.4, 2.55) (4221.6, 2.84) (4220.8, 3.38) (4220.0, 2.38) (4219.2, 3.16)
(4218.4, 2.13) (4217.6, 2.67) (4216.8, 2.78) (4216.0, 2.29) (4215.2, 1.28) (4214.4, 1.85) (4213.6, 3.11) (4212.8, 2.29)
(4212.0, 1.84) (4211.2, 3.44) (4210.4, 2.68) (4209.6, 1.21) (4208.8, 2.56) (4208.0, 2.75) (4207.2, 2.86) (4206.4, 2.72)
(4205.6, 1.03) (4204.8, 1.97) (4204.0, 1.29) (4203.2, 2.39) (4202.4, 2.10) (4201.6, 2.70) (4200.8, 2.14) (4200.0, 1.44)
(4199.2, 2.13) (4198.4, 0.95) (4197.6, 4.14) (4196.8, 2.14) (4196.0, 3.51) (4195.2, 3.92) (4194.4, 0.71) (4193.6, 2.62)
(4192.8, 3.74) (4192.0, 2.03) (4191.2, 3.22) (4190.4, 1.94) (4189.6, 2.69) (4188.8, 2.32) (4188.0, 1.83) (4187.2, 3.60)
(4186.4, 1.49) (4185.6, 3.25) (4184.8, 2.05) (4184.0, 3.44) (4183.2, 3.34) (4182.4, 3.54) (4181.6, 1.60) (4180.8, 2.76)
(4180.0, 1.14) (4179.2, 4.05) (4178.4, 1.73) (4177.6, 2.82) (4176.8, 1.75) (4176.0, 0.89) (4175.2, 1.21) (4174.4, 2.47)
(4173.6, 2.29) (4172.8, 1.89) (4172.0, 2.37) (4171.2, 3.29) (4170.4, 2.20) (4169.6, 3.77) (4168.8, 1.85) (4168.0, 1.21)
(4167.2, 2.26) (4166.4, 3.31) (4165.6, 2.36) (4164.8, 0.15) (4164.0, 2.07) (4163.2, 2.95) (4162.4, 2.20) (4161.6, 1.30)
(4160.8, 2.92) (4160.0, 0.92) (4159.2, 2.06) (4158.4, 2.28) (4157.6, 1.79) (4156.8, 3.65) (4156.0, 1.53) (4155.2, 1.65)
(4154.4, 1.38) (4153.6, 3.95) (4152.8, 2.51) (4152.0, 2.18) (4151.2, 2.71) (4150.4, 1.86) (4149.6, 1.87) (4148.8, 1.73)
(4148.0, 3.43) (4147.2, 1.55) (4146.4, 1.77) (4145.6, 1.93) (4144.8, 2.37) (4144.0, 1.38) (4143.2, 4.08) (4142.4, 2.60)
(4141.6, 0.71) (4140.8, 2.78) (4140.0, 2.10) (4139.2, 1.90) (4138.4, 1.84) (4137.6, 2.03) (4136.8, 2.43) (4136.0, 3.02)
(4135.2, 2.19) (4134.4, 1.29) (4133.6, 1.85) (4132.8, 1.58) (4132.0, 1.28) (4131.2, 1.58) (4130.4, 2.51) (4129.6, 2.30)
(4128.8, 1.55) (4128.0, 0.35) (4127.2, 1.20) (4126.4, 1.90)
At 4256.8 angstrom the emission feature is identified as Mg II 2798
